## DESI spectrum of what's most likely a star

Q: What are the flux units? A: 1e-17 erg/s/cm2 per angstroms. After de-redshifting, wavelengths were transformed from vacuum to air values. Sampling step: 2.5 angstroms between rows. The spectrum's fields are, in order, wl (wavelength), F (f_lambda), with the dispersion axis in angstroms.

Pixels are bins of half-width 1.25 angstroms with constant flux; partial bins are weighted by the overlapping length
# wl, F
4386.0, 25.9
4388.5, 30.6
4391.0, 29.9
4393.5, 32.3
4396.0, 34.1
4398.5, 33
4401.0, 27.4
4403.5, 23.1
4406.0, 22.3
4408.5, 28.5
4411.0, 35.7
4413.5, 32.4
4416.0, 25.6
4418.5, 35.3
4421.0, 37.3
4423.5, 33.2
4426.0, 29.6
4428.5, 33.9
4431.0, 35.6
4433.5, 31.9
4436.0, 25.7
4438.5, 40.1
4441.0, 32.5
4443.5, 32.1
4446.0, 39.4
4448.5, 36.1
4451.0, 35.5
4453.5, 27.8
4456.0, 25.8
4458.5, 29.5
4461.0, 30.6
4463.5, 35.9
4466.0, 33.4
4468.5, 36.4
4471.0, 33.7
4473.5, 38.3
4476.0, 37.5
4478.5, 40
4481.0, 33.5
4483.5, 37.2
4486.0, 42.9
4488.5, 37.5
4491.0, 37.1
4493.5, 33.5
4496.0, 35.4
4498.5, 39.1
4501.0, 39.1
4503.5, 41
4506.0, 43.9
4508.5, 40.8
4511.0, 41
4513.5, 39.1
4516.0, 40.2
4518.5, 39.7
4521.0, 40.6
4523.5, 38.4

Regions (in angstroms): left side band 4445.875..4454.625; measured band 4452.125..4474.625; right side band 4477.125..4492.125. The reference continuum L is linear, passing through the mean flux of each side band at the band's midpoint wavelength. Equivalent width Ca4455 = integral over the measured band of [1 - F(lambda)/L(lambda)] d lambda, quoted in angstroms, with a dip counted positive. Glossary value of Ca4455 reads 2.12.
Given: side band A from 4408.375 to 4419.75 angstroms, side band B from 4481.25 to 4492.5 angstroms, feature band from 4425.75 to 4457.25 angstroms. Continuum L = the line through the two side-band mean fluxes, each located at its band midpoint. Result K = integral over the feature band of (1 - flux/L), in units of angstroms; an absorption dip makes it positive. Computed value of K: 1.17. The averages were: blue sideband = 31.8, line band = 32.9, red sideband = 38.1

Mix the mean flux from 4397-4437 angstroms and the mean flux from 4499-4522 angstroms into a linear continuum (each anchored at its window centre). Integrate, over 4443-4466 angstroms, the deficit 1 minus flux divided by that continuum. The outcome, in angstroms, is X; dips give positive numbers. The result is 1.3 angstroms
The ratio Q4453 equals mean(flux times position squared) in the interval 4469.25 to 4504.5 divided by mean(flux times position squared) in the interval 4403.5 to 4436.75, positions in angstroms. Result 1.24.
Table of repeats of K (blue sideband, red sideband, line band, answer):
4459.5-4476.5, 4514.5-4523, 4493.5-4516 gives -0.57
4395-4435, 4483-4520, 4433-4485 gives 1.81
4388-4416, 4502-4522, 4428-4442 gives -0.10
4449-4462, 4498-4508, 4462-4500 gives -0.97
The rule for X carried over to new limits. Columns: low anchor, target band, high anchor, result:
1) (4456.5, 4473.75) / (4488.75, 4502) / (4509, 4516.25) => 0.3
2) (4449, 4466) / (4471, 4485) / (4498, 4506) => -0.6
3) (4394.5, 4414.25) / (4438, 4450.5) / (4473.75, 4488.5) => -0.6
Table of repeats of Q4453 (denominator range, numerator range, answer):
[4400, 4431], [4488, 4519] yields 1.33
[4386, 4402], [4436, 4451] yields 1.16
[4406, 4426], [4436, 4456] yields 1.07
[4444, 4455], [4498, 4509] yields 1.22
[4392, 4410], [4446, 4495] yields 1.25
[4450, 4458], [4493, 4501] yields 1.27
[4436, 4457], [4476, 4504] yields 1.16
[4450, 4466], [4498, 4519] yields 1.34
